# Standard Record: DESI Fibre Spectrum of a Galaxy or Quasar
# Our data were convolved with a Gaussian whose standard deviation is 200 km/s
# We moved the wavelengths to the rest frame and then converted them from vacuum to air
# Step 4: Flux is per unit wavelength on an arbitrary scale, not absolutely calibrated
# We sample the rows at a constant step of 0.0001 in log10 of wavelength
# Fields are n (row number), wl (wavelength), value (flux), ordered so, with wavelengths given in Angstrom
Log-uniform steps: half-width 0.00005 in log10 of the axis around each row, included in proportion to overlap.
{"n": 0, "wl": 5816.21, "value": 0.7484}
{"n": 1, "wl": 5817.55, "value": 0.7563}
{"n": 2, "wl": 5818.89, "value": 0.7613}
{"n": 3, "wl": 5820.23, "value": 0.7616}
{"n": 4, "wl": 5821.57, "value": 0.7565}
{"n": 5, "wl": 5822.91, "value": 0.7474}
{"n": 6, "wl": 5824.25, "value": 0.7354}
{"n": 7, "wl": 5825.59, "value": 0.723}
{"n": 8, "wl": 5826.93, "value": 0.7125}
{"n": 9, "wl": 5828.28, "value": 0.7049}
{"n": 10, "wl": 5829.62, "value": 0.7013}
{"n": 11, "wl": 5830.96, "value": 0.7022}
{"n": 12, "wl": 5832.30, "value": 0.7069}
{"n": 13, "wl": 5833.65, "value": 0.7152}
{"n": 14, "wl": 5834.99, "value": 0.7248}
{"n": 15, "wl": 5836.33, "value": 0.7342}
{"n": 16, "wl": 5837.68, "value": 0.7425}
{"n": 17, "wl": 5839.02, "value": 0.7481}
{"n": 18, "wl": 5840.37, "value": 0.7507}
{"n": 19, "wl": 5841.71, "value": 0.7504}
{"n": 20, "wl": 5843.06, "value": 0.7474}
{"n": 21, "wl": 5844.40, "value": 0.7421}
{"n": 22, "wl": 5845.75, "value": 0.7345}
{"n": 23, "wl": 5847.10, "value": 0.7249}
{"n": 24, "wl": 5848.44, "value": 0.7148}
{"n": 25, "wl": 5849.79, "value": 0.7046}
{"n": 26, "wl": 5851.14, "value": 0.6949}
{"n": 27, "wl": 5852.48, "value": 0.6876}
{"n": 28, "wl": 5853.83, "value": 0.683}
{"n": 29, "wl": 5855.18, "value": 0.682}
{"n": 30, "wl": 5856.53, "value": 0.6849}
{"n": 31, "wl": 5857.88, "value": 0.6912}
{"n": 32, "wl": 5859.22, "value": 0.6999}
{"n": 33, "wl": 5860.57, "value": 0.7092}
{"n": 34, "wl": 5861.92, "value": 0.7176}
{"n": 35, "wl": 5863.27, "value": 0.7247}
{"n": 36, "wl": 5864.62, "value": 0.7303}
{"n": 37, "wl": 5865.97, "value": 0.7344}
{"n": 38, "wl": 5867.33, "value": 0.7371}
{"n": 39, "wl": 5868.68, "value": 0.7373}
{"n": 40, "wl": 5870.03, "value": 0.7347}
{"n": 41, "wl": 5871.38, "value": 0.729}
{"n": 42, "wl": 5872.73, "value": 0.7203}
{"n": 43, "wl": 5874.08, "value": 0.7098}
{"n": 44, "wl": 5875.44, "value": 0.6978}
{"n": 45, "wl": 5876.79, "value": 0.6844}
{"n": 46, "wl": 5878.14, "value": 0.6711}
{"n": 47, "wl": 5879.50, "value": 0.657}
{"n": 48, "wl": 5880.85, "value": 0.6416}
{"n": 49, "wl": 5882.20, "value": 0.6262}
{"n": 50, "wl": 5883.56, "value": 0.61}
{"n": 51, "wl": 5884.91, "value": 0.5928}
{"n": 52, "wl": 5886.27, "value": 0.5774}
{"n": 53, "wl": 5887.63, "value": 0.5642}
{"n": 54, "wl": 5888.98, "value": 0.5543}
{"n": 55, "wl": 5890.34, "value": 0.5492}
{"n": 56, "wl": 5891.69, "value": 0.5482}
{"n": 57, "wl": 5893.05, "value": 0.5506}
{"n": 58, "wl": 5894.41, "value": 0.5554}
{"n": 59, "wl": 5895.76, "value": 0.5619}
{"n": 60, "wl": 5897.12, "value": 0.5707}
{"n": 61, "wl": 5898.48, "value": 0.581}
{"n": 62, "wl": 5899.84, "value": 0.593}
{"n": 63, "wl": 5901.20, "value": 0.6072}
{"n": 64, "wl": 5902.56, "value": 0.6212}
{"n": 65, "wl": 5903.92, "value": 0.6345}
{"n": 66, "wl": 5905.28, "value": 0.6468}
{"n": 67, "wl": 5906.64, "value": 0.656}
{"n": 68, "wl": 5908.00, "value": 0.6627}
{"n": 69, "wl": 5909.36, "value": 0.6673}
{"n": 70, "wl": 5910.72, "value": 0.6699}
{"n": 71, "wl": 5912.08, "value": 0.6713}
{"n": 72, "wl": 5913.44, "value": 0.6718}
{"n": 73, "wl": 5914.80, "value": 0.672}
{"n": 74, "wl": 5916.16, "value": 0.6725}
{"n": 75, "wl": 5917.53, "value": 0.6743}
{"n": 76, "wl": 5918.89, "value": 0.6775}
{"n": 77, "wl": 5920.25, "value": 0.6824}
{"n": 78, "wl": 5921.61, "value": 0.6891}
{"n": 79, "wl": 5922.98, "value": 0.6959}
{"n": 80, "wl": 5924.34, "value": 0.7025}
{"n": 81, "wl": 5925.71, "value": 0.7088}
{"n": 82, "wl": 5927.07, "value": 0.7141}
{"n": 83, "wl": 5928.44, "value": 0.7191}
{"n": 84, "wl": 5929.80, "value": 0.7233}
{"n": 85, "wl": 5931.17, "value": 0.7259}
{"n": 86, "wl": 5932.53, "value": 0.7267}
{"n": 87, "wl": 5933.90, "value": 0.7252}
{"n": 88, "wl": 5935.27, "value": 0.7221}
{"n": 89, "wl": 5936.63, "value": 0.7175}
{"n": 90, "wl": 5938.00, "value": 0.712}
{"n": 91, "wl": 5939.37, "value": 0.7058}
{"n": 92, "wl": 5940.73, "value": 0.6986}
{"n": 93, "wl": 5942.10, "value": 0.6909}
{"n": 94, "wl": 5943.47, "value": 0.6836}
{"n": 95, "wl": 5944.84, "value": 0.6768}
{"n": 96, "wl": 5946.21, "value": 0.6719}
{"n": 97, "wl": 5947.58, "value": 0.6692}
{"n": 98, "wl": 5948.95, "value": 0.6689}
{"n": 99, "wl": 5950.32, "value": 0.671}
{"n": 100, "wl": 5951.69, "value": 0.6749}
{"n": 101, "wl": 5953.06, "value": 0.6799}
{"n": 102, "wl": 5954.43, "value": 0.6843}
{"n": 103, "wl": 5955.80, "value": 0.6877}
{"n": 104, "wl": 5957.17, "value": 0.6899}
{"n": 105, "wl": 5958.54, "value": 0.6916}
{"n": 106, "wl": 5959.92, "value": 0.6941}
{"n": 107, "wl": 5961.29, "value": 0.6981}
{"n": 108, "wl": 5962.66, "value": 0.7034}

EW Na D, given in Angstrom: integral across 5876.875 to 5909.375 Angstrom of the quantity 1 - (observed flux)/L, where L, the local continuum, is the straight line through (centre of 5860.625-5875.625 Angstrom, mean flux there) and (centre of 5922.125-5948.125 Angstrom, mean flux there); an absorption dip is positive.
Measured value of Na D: 5.1 Angstrom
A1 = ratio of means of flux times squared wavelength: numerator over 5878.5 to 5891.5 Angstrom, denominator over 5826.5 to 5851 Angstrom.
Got 0.84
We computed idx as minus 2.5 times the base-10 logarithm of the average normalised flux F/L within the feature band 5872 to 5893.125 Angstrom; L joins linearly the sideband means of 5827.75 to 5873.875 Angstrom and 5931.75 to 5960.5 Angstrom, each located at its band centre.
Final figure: 0.14 mag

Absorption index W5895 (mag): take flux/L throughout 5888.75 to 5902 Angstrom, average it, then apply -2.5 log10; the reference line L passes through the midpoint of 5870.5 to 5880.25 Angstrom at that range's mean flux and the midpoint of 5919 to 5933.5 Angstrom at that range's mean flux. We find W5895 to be 0.23 mag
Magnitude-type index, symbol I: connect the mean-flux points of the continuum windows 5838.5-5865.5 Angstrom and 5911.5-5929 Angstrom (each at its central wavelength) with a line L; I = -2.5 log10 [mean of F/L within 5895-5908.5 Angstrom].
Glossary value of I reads 0.14 mag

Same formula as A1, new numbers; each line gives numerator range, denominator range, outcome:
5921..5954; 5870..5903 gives 1.15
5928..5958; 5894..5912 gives 1.14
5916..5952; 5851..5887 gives 1.04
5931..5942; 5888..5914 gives 1.19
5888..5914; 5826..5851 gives 0.86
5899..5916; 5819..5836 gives 0.92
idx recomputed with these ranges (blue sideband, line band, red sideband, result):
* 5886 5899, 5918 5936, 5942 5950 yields -0.12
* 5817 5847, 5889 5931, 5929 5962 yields 0.10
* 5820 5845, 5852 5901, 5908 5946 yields 0.10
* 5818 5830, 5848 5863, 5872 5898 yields -0.04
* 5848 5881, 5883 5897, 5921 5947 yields 0.24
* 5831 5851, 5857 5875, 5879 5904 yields -0.10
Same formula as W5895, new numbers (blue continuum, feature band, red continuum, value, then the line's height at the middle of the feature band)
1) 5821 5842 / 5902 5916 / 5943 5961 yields 0.06 mag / 0.698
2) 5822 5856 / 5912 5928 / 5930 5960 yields 0.02 mag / 0.701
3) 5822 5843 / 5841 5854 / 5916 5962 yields 0.00 mag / 0.723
